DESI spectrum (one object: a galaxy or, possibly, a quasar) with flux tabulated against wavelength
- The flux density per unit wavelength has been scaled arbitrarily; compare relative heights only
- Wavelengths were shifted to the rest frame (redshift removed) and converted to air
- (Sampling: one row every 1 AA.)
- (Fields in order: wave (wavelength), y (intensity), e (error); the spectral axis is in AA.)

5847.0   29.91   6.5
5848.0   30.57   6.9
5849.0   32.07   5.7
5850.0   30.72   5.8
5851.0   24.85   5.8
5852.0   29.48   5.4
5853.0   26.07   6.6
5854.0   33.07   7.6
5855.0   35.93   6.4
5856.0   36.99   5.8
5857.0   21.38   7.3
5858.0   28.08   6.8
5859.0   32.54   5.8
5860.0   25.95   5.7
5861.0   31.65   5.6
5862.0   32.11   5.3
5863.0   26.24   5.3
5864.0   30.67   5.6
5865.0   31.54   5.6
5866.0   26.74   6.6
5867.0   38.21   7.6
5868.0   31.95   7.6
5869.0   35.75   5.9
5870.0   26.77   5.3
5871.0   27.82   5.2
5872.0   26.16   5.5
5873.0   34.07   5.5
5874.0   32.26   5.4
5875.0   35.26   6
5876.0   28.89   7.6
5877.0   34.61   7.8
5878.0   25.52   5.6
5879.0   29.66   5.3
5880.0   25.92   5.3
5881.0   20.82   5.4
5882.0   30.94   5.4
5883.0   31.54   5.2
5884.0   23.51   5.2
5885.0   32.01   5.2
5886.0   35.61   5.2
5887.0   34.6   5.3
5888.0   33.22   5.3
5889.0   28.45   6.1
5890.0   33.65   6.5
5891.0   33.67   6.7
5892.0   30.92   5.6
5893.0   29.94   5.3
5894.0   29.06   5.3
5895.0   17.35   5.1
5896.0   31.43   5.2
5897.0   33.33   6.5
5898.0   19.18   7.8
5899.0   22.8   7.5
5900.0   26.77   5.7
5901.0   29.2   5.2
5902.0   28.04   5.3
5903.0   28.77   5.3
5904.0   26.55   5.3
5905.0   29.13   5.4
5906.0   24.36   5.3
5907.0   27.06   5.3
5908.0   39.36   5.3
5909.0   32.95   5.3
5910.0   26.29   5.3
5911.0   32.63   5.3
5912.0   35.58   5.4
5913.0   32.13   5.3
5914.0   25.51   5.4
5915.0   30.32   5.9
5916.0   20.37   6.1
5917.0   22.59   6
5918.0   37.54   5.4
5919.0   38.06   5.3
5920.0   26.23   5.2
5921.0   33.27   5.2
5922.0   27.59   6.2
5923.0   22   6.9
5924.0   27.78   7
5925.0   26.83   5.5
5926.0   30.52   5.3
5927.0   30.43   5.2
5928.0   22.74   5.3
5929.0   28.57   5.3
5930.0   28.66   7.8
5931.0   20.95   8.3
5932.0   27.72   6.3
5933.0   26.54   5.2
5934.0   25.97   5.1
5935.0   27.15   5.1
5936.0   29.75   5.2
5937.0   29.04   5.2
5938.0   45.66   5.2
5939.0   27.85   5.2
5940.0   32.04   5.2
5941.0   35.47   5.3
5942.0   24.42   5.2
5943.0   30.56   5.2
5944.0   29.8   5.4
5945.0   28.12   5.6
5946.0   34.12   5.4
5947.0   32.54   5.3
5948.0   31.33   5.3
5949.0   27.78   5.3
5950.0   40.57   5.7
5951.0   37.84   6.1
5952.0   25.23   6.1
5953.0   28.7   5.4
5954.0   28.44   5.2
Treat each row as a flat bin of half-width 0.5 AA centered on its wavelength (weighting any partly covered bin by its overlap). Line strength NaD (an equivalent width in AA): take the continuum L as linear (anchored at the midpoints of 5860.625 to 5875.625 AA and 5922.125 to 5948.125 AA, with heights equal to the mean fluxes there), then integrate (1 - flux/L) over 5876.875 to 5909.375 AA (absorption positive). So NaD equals 1.43 AA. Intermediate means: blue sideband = 31.1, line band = 29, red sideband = 29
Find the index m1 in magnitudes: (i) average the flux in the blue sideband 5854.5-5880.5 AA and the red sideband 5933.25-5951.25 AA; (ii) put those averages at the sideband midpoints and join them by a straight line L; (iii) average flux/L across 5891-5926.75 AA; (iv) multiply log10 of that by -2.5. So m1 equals 0.09 mag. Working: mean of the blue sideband 30.5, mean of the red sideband 31.5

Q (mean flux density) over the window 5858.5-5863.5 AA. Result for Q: 29.7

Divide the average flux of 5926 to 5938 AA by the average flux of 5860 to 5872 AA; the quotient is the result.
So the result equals 0.92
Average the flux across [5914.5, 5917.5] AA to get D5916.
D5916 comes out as 24.4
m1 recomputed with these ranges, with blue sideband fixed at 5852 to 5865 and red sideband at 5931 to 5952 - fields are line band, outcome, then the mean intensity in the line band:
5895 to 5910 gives 0.090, 28.1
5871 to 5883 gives 0.028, 29.5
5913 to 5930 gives 0.087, 28.3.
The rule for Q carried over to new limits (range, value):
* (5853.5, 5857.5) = 31.8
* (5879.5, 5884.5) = 26.5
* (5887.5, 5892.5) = 32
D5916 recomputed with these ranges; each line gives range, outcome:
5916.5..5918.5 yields 30.1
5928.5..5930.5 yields 28.6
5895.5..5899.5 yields 26.7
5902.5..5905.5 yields 28.2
